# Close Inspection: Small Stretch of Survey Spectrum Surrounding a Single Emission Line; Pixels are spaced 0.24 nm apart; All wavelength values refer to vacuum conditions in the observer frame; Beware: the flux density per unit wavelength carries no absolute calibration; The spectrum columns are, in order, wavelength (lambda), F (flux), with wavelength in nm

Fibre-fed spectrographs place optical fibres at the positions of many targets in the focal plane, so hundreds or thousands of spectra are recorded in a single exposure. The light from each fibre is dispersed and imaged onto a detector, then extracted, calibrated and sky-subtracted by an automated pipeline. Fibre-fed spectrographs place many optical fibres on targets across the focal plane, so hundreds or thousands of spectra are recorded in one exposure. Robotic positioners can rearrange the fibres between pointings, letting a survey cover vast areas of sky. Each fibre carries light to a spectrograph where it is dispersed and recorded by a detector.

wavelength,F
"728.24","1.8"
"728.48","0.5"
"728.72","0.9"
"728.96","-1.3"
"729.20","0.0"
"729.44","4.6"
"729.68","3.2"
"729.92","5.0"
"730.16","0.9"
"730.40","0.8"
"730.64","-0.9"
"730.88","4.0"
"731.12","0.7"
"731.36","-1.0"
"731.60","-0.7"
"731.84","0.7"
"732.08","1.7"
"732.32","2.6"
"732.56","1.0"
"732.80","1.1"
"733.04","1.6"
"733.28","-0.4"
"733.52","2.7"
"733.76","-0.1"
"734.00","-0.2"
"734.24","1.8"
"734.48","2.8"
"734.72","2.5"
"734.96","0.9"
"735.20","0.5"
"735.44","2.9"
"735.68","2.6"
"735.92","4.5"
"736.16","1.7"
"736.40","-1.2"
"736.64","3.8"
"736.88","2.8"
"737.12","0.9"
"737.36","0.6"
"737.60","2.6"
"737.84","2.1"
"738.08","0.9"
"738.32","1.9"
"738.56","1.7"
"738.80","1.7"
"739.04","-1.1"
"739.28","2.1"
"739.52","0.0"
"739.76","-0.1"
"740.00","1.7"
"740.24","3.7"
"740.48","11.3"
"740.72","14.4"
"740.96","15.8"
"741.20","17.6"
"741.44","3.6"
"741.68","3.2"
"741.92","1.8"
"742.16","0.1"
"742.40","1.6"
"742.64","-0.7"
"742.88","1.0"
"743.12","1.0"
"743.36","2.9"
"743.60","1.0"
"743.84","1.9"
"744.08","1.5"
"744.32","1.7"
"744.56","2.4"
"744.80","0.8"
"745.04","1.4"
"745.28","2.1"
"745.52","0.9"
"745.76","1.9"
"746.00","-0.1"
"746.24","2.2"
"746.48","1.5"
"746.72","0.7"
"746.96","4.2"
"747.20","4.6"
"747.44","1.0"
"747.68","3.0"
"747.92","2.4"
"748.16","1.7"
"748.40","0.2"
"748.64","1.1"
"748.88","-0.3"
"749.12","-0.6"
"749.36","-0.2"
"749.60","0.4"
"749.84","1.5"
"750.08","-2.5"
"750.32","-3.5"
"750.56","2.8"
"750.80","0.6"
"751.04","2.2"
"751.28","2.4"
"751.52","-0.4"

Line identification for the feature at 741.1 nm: [O II] 3727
